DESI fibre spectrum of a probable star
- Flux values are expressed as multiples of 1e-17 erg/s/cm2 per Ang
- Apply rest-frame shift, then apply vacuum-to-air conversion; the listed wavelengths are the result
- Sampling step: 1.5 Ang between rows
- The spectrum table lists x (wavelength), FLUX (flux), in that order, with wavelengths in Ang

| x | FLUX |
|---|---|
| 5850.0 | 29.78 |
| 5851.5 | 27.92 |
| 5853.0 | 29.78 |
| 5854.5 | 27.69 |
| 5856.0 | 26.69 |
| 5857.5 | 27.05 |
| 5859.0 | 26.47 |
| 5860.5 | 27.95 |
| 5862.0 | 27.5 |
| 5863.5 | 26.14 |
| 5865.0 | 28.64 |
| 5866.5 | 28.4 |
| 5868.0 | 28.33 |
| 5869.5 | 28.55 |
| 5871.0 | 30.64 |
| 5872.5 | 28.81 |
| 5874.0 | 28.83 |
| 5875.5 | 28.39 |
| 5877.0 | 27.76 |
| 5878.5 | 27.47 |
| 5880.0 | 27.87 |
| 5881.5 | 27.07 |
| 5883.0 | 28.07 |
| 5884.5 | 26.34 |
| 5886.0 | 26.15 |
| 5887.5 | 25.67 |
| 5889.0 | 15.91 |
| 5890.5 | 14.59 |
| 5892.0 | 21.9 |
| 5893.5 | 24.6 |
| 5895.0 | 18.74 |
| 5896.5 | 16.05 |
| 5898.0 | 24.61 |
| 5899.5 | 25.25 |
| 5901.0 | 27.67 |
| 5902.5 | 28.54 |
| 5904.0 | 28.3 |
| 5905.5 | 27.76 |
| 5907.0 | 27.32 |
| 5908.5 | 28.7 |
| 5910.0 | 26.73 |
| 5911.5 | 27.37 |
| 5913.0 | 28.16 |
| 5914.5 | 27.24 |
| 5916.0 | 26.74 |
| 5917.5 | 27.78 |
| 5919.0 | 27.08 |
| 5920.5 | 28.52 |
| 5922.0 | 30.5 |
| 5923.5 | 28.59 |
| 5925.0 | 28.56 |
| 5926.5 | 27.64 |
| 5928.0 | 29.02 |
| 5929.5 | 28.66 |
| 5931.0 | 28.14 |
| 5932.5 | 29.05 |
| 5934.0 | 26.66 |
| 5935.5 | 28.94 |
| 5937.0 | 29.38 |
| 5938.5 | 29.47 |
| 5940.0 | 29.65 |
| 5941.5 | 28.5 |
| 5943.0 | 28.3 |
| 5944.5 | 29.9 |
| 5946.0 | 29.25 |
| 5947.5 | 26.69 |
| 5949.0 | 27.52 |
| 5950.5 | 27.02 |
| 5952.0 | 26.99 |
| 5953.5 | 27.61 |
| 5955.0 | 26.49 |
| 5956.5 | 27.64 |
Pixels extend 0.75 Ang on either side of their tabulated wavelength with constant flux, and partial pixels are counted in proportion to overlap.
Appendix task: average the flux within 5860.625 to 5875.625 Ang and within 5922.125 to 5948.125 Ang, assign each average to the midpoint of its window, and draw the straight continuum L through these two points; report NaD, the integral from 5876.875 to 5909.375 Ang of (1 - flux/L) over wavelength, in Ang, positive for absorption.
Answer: 4.2 Ang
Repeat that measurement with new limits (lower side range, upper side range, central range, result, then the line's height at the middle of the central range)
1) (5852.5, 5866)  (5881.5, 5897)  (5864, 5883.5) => -2.7 Ang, 24.9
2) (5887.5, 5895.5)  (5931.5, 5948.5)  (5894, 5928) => -4.9 Ang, 23.4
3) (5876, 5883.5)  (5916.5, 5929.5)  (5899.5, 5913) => 0.2 Ang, 28.1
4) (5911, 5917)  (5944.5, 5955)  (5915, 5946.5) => -1.2 Ang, 27.5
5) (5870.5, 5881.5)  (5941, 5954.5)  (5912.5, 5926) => 0.0 Ang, 28.1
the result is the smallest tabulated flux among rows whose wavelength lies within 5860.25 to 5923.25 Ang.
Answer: 14.59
